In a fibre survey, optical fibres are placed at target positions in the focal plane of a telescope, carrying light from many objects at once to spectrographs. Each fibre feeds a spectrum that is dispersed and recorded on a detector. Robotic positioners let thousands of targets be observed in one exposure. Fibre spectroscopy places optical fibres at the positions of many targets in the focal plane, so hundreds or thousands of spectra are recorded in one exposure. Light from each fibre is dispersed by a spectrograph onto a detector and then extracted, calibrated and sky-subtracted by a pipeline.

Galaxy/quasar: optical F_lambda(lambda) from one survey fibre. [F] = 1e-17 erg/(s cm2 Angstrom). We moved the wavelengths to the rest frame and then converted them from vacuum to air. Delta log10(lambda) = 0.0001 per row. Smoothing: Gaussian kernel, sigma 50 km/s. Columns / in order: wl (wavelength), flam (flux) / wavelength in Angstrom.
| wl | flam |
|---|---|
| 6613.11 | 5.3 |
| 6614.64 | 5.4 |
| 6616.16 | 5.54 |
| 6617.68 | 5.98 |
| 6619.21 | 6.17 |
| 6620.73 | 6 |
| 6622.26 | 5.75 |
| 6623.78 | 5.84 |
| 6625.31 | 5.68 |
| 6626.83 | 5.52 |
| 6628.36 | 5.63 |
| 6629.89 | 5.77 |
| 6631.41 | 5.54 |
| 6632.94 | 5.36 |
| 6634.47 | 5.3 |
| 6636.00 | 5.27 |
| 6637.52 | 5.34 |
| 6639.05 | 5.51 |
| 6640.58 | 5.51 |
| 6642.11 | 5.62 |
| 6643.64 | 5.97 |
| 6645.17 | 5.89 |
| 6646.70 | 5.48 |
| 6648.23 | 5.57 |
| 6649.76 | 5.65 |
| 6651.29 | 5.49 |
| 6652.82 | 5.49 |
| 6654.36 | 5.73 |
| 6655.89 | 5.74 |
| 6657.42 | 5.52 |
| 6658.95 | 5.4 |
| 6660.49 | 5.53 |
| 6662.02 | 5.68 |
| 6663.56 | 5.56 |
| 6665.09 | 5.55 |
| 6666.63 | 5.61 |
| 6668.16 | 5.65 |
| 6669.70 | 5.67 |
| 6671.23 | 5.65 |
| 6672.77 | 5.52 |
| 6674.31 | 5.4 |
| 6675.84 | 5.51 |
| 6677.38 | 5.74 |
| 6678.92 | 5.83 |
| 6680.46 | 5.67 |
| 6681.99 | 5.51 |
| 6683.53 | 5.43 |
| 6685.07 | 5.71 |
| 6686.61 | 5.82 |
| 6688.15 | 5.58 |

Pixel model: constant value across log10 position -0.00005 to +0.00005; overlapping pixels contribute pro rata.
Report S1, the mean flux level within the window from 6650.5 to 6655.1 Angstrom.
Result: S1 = 5.56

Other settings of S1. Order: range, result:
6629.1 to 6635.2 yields 5.49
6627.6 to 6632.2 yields 5.65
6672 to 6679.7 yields 5.6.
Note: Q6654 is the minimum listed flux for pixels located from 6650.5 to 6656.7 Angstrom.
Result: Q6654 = 5.49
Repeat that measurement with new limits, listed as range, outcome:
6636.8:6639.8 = 5.34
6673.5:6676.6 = 5.4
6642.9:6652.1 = 5.48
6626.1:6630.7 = 5.52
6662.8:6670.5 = 5.55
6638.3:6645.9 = 5.51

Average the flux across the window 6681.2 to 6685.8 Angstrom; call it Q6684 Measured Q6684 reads 5.56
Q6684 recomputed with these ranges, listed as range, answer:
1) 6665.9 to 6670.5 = 5.65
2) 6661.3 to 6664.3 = 5.61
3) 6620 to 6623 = 5.86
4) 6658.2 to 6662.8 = 5.53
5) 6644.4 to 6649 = 5.65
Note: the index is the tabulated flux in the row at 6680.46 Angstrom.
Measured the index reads 5.67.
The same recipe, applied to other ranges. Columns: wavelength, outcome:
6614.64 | 5.4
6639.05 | 5.51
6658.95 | 5.4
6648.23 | 5.57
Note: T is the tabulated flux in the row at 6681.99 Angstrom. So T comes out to 5.51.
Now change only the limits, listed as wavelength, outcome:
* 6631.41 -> 5.54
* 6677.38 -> 5.74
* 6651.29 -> 5.49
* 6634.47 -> 5.3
